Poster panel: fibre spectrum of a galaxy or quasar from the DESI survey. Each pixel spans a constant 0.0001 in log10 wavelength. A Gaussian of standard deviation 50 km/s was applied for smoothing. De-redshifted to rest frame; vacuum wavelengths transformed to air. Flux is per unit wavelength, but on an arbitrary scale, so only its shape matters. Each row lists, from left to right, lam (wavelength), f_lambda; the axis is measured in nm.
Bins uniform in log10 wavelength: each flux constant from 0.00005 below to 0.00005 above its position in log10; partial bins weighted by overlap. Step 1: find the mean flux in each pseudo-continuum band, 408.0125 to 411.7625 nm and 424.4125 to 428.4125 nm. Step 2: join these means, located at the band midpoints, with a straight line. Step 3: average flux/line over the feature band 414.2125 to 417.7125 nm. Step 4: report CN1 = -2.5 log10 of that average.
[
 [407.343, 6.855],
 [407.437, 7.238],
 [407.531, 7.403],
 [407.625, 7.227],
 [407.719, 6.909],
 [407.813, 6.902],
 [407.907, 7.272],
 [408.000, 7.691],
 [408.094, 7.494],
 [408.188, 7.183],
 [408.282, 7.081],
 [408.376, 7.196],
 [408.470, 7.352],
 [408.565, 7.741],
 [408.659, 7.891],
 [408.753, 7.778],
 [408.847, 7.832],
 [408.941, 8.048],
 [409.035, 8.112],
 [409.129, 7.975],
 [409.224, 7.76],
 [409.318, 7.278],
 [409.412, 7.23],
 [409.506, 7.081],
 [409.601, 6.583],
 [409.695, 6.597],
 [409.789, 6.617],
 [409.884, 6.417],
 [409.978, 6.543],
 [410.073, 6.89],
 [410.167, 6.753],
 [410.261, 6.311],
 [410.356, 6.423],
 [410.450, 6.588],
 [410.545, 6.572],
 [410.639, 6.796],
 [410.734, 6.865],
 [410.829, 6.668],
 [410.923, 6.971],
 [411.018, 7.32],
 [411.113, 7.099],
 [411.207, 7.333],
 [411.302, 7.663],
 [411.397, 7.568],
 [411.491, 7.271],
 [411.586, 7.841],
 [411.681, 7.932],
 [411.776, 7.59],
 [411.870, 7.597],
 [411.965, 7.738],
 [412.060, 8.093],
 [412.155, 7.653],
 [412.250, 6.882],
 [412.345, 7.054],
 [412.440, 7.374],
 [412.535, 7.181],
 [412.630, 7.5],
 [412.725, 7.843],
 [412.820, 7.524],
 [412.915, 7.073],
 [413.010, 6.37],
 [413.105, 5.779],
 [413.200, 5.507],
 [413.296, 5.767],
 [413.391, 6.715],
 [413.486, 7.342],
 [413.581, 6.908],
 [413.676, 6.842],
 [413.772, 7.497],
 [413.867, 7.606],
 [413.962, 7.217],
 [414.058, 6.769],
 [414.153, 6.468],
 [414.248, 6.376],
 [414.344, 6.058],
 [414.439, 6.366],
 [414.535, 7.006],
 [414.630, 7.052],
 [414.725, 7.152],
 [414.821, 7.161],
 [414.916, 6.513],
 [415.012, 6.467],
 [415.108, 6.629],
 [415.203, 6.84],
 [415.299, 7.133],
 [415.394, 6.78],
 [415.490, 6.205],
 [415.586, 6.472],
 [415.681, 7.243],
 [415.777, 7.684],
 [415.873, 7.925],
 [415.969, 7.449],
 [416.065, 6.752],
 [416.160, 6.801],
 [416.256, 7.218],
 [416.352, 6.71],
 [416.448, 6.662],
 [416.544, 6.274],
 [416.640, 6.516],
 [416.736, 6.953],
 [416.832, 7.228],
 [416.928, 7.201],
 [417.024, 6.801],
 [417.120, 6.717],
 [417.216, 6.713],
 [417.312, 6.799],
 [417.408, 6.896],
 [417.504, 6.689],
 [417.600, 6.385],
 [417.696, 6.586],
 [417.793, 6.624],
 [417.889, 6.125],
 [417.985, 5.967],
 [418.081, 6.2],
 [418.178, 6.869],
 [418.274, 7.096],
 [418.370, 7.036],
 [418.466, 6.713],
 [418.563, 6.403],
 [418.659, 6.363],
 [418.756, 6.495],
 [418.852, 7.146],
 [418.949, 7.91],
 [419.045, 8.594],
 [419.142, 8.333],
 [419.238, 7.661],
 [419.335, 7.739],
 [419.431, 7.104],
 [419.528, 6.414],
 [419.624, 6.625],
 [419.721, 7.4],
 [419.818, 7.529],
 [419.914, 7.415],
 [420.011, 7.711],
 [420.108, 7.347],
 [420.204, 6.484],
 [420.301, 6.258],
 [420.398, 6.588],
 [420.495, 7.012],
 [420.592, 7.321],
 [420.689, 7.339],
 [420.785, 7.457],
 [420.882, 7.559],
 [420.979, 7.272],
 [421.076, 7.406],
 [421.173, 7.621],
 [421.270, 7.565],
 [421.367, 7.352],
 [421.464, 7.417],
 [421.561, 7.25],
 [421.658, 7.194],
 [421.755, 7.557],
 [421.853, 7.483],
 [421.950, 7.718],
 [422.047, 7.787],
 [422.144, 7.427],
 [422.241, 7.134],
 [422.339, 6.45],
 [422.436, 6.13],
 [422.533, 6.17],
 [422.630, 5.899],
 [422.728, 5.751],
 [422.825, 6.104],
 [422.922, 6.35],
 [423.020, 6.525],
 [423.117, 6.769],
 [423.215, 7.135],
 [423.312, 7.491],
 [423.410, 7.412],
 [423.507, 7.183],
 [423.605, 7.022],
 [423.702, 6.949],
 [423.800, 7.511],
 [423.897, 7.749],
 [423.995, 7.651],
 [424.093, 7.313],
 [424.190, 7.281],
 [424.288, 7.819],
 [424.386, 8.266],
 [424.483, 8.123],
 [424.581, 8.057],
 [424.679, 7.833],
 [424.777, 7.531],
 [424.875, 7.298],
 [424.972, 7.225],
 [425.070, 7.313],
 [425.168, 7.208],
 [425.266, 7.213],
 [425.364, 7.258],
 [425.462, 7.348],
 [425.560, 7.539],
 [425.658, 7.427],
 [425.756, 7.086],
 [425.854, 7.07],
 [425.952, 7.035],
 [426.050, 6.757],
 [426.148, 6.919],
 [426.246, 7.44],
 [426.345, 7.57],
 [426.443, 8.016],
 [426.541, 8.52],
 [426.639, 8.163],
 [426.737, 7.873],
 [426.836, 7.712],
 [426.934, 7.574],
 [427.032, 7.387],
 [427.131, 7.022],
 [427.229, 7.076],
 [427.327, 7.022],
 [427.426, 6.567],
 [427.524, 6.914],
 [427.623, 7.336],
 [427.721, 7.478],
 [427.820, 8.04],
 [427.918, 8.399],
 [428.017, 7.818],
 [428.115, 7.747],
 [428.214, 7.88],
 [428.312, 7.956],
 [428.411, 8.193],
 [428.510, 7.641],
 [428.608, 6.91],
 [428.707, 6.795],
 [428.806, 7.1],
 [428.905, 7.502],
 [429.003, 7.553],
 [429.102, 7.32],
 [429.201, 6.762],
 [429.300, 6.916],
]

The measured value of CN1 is 0.08 mag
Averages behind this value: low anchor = 7.2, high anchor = 7.51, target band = 6.83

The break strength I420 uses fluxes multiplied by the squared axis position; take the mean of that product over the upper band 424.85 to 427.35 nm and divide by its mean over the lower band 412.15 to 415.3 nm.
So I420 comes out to 1.1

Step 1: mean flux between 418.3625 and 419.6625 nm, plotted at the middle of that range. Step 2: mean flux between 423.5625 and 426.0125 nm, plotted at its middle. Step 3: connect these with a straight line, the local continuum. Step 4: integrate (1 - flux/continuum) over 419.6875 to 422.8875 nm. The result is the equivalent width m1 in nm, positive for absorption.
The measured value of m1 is 0.088 nm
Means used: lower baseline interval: 7.19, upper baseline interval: 7.44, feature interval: 7.09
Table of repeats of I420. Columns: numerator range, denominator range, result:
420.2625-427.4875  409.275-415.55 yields 1.10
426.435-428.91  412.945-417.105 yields 1.18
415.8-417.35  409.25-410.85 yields 1.06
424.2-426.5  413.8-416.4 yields 1.13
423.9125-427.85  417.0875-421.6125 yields 1.09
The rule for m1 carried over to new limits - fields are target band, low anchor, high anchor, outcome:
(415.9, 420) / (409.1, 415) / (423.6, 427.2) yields 0.156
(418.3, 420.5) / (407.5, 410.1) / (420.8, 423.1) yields -0.026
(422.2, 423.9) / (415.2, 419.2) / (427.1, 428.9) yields 0.108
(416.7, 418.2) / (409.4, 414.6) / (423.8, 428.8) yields 0.106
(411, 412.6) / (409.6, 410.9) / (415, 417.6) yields -0.190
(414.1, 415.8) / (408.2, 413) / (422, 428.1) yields 0.122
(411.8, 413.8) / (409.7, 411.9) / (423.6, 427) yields 0.007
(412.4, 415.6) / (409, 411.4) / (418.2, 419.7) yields 0.116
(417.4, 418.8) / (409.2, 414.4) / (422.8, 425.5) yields 0.120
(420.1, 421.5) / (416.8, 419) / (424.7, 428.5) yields -0.042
